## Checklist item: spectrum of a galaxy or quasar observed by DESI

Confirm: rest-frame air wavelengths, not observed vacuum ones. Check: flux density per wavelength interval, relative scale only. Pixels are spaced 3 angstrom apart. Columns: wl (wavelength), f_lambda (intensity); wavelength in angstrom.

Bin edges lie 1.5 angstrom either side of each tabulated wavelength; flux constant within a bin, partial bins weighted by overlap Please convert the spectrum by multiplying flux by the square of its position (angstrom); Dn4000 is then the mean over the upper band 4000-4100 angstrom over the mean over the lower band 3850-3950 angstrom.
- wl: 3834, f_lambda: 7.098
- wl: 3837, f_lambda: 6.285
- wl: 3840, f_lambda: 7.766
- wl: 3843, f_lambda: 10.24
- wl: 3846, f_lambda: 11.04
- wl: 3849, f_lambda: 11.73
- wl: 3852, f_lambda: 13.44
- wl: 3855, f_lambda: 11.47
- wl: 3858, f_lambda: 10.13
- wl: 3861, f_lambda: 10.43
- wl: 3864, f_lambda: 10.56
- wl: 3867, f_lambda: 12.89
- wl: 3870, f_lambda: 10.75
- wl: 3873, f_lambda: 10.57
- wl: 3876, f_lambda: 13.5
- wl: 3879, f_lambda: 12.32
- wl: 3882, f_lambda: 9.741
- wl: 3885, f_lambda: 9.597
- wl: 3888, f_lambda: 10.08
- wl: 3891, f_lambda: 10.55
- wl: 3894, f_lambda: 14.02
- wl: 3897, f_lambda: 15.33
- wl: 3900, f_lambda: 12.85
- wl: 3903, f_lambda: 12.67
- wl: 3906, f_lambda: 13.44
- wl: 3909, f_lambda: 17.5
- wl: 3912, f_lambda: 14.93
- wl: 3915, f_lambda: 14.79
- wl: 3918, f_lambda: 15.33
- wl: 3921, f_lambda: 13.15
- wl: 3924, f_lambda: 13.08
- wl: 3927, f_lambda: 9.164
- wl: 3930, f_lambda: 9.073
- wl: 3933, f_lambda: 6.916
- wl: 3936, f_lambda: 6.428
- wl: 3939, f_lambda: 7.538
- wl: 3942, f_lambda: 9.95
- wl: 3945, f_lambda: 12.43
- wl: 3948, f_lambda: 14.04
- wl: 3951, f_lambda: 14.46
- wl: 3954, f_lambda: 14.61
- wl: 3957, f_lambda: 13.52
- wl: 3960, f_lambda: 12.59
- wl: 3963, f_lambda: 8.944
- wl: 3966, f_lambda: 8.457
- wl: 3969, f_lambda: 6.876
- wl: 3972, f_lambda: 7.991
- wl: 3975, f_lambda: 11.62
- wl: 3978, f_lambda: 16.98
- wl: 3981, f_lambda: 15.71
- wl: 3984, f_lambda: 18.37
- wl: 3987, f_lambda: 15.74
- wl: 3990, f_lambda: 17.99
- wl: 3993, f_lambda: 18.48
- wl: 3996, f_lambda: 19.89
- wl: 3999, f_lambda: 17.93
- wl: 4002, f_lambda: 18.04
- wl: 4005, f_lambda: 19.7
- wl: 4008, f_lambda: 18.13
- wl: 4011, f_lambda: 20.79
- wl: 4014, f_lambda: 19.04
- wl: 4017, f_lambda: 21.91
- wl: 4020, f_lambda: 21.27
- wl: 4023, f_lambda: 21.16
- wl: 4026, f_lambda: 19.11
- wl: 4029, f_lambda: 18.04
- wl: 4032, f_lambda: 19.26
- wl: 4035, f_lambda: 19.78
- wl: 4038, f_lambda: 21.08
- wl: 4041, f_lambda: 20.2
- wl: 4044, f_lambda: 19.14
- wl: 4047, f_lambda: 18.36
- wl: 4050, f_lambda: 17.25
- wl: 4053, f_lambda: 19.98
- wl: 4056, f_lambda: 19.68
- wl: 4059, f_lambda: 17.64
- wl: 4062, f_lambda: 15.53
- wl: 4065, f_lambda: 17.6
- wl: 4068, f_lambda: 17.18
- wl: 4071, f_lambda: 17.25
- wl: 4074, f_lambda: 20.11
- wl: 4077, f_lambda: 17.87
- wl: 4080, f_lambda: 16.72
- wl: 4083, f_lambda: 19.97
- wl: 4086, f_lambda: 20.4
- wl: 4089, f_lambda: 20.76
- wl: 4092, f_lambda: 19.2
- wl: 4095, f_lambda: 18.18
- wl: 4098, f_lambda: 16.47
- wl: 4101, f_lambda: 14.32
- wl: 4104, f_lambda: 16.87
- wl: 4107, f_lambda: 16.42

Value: 1.73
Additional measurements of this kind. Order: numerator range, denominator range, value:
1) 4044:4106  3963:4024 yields 1.13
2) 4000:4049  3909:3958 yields 1.72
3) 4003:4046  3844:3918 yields 1.73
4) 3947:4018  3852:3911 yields 1.35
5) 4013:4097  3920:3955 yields 1.87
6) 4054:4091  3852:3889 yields 1.84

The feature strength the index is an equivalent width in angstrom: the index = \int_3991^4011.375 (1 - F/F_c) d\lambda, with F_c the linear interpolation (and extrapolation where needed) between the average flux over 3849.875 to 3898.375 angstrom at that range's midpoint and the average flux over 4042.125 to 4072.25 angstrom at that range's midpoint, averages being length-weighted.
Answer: -3.6 angstrom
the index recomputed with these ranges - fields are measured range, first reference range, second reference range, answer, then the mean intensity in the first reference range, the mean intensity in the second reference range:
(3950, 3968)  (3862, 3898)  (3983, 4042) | 4.7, 11.6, 19.3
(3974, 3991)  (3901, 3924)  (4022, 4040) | 1.4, 14.4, 19.7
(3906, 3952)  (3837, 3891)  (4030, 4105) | 4.3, 10.8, 18.4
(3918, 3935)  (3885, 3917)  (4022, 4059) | 4.5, 13.5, 19.3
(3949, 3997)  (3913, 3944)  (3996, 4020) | 5.7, 10.6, 19.5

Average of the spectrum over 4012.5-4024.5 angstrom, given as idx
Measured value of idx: 20.8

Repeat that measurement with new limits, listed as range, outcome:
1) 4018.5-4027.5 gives 20.5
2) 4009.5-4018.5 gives 20.6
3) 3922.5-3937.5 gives 8.93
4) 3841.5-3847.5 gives 10.6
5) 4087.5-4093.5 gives 20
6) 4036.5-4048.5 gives 19.7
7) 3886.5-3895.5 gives 11.6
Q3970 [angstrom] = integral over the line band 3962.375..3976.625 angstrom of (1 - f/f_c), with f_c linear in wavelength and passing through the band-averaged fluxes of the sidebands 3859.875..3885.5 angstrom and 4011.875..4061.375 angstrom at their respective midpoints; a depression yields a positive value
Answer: 6.4 angstrom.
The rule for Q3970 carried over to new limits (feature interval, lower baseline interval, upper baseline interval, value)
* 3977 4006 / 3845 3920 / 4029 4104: -3.4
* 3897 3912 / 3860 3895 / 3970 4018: -2.0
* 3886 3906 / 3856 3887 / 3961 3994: -1.7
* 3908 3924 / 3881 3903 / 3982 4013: -1.9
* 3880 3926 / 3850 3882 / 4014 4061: 0.7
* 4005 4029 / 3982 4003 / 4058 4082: -2.9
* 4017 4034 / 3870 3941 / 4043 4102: -3.7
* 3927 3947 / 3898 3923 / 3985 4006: 8.6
